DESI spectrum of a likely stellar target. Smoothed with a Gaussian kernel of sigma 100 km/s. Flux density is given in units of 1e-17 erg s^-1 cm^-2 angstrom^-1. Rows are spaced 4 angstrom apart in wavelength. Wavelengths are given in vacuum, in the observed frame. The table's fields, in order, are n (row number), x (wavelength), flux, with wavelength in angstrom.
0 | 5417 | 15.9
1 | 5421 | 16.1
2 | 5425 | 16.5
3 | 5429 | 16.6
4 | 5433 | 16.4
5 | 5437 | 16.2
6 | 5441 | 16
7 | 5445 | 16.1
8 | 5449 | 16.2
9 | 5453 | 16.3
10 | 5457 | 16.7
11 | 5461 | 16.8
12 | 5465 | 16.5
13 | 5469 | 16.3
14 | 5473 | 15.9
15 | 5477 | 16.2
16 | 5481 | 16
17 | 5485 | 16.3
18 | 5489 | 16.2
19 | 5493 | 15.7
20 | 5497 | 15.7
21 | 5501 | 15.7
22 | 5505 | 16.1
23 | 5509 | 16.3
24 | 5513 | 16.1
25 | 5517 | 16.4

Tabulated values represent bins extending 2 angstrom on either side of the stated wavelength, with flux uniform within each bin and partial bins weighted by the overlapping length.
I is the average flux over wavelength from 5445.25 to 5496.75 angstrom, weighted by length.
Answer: 16.2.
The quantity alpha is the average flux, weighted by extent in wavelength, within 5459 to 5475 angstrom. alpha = 16.4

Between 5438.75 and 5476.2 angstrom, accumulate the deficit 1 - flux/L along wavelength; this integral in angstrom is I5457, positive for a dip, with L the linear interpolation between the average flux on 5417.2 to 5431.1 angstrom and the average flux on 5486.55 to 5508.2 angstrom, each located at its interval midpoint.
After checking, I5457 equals -0.4 angstrom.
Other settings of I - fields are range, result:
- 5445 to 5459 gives 16.4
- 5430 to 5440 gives 16.3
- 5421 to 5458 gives 16.3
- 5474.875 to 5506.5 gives 16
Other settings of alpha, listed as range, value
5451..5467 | 16.6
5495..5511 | 16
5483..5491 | 16.2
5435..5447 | 16.1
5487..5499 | 15.9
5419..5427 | 16.3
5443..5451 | 16.1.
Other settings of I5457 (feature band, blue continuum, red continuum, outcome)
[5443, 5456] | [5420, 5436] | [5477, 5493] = 0.0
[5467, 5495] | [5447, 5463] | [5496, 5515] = 0.3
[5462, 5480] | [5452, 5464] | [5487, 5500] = 0.1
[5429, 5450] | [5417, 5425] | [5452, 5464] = 0.2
